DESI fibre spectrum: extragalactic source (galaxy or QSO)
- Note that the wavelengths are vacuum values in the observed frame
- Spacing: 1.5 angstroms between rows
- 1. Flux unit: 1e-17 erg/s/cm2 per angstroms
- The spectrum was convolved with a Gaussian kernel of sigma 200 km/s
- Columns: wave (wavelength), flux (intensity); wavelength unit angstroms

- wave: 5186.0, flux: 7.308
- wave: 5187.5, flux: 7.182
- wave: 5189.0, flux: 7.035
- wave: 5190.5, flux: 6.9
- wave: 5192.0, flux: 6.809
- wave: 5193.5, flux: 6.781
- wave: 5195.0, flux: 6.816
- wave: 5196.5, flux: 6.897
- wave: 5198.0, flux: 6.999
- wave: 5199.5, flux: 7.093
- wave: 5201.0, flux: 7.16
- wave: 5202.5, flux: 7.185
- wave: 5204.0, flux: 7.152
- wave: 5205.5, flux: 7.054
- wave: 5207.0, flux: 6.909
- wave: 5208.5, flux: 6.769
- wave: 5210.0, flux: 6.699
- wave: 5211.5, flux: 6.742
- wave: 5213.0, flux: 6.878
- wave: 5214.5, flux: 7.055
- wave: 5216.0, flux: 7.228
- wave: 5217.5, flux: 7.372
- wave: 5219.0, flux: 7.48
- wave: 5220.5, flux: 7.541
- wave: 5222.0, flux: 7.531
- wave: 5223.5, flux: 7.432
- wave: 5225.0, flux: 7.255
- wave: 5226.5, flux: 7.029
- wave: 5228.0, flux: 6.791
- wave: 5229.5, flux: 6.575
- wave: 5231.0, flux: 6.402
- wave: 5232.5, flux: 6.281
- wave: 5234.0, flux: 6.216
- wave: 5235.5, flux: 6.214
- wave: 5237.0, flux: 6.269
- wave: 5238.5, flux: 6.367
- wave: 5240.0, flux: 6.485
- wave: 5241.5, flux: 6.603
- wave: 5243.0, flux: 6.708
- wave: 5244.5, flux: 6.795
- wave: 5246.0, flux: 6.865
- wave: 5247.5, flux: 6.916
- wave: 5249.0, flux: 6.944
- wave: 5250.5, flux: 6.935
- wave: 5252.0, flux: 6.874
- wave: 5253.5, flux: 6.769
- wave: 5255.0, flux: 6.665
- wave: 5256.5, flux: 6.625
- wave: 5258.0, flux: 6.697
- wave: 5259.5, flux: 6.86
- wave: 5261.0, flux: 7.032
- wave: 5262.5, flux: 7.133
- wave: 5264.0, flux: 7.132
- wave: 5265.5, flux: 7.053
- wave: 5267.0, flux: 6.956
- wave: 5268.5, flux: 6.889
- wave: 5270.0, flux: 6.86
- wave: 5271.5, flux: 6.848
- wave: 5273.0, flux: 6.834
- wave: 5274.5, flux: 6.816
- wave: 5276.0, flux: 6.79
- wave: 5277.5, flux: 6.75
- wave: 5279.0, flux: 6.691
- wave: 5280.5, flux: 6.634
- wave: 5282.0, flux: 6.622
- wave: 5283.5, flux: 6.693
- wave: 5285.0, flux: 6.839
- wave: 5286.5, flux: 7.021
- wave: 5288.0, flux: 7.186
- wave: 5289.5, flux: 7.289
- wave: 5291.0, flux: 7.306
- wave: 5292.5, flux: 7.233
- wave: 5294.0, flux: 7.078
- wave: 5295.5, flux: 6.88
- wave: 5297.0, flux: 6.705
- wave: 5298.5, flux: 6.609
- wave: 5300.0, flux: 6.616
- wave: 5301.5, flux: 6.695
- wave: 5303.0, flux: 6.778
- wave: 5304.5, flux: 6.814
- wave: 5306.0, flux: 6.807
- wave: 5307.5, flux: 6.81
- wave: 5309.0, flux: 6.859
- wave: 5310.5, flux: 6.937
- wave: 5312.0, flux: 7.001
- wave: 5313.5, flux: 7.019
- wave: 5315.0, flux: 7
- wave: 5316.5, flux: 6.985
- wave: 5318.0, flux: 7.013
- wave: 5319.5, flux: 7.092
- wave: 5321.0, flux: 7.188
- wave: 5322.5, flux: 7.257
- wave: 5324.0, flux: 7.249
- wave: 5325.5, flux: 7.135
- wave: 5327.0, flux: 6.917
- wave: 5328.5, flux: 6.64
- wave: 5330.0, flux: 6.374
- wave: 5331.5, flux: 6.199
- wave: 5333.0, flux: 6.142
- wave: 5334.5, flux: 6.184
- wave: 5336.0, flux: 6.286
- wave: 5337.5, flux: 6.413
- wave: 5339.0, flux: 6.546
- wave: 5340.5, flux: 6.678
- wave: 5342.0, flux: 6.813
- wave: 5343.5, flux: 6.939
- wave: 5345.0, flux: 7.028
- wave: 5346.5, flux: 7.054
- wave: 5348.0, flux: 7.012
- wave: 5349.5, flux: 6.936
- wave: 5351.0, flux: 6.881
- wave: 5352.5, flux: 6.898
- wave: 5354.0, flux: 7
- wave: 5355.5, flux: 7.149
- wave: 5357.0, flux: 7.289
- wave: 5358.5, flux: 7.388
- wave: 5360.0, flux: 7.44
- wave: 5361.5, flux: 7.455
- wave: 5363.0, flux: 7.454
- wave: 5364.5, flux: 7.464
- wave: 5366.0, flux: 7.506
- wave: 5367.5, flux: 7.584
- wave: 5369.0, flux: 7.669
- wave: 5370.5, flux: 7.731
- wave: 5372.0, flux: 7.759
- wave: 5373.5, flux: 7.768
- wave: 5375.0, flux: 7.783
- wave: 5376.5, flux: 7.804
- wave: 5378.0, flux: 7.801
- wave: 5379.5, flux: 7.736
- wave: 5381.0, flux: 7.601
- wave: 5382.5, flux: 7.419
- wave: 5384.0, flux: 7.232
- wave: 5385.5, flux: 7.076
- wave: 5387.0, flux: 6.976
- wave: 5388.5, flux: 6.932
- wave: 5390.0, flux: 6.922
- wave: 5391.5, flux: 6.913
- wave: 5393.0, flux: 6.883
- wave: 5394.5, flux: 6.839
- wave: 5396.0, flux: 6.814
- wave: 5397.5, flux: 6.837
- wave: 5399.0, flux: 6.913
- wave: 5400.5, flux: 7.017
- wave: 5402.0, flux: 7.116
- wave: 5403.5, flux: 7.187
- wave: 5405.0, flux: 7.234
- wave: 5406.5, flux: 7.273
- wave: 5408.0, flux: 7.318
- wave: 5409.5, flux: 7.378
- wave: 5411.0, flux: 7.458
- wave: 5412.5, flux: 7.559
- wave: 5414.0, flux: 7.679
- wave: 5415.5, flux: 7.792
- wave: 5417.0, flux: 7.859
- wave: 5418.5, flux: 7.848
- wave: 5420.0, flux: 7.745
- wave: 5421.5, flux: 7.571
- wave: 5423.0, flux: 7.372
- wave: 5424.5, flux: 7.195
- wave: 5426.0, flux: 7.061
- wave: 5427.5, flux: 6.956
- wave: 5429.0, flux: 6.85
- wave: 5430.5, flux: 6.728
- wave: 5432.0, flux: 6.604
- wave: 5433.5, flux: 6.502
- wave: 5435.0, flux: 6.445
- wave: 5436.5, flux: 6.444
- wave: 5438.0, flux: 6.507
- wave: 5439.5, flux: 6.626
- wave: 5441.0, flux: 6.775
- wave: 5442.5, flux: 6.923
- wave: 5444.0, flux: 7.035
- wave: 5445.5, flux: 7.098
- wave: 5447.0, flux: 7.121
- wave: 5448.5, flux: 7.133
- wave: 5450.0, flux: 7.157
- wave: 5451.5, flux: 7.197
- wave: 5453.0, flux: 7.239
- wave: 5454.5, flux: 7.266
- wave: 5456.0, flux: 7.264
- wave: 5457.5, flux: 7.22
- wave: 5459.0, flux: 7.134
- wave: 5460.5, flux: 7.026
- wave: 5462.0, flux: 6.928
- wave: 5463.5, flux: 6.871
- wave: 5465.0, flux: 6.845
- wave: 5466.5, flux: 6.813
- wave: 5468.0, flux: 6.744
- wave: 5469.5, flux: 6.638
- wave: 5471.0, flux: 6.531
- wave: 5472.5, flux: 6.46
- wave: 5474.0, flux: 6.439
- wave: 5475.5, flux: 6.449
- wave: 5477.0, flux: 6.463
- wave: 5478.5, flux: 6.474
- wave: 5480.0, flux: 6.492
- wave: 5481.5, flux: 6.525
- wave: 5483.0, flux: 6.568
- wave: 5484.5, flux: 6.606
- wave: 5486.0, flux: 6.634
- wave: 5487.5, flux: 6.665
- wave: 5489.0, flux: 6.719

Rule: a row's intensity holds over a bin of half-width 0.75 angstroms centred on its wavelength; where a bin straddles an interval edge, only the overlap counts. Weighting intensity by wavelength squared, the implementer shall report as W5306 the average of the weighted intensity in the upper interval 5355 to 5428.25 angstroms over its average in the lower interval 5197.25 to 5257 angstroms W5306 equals 1.14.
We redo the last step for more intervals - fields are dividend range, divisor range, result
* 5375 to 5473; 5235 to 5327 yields 1.09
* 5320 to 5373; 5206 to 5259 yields 1.07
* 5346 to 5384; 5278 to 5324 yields 1.10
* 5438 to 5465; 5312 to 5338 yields 1.09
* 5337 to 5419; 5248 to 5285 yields 1.11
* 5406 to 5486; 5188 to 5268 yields 1.10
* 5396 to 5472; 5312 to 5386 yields 1.02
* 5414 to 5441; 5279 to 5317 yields 1.08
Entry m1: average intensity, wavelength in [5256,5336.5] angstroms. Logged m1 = 6.86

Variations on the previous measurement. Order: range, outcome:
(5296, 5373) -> 6.97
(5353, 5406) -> 7.3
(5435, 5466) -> 6.98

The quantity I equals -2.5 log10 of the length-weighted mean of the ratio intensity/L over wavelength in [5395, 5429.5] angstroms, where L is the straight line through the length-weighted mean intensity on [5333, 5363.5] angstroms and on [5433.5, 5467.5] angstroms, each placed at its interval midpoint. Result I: -0.06 mag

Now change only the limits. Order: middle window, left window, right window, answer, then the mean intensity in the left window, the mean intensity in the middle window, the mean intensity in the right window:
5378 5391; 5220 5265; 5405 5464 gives -0.03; 6.8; 7.26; 7.13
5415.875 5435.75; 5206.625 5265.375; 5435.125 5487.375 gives -0.05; 6.85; 7.15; 6.81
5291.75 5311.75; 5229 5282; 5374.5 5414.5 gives 0.01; 6.73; 6.84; 7.24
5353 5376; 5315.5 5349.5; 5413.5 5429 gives -0.07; 6.78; 7.49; 7.47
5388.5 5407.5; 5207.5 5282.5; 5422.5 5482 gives -0.02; 6.84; 7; 6.84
